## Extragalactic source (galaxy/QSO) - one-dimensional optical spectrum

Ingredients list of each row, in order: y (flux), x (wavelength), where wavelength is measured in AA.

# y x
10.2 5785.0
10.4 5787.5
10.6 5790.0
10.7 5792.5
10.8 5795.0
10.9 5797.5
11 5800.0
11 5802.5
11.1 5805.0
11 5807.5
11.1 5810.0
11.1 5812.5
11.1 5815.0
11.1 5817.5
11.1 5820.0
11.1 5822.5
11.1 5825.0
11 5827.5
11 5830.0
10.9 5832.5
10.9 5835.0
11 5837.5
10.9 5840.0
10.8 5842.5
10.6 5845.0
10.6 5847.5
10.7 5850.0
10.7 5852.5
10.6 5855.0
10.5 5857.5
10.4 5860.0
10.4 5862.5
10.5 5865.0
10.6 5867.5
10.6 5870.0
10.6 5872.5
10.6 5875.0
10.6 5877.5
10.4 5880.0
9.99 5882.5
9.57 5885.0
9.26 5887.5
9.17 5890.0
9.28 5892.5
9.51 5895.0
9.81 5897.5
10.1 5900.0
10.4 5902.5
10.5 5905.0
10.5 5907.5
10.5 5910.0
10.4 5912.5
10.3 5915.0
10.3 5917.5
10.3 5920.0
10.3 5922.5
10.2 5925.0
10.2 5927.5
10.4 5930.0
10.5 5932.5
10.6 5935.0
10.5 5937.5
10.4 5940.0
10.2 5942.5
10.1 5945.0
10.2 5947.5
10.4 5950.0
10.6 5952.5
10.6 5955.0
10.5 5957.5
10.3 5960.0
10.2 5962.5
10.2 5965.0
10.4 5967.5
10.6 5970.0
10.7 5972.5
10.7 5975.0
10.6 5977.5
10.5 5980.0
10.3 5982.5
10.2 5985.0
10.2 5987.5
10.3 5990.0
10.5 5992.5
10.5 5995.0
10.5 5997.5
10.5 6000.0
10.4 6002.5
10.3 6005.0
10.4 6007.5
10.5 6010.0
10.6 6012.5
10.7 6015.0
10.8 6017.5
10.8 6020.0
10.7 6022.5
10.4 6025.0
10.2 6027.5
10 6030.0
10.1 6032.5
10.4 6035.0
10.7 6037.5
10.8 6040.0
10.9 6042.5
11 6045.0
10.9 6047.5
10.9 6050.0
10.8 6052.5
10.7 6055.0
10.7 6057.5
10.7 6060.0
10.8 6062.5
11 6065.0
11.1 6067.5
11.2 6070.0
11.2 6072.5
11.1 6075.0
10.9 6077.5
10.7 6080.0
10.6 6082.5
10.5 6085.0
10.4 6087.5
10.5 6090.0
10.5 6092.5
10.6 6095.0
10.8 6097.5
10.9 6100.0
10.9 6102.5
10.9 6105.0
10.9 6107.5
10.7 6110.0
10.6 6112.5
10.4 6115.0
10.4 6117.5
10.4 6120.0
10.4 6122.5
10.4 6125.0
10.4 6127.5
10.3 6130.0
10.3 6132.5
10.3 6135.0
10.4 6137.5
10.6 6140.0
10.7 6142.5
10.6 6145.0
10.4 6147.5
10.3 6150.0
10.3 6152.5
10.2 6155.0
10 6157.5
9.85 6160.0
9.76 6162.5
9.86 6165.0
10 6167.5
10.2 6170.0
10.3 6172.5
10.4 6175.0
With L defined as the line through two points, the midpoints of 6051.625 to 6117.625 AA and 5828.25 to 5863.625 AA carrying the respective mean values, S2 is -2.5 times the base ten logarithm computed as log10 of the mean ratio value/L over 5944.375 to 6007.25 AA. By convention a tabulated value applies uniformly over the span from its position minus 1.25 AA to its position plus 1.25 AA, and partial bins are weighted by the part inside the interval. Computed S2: 0.034 mag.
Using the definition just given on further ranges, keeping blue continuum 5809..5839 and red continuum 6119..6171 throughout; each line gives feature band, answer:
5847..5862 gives 0.04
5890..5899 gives 0.15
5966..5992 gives 0.02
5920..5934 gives 0.05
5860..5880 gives 0.04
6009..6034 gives 0.01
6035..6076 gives -0.04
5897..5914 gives 0.05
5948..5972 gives 0.03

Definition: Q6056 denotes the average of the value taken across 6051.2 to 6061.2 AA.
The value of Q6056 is 10.7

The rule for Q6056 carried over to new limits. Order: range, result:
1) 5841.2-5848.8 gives 10.7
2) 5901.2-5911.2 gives 10.5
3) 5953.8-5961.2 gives 10.5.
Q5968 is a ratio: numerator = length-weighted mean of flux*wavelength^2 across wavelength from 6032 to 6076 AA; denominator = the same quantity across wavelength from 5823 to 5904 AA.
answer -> 1.11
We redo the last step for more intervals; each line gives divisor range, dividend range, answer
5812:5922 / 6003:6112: 1.09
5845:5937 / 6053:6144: 1.11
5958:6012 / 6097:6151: 1.06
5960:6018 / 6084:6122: 1.06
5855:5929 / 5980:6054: 1.08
